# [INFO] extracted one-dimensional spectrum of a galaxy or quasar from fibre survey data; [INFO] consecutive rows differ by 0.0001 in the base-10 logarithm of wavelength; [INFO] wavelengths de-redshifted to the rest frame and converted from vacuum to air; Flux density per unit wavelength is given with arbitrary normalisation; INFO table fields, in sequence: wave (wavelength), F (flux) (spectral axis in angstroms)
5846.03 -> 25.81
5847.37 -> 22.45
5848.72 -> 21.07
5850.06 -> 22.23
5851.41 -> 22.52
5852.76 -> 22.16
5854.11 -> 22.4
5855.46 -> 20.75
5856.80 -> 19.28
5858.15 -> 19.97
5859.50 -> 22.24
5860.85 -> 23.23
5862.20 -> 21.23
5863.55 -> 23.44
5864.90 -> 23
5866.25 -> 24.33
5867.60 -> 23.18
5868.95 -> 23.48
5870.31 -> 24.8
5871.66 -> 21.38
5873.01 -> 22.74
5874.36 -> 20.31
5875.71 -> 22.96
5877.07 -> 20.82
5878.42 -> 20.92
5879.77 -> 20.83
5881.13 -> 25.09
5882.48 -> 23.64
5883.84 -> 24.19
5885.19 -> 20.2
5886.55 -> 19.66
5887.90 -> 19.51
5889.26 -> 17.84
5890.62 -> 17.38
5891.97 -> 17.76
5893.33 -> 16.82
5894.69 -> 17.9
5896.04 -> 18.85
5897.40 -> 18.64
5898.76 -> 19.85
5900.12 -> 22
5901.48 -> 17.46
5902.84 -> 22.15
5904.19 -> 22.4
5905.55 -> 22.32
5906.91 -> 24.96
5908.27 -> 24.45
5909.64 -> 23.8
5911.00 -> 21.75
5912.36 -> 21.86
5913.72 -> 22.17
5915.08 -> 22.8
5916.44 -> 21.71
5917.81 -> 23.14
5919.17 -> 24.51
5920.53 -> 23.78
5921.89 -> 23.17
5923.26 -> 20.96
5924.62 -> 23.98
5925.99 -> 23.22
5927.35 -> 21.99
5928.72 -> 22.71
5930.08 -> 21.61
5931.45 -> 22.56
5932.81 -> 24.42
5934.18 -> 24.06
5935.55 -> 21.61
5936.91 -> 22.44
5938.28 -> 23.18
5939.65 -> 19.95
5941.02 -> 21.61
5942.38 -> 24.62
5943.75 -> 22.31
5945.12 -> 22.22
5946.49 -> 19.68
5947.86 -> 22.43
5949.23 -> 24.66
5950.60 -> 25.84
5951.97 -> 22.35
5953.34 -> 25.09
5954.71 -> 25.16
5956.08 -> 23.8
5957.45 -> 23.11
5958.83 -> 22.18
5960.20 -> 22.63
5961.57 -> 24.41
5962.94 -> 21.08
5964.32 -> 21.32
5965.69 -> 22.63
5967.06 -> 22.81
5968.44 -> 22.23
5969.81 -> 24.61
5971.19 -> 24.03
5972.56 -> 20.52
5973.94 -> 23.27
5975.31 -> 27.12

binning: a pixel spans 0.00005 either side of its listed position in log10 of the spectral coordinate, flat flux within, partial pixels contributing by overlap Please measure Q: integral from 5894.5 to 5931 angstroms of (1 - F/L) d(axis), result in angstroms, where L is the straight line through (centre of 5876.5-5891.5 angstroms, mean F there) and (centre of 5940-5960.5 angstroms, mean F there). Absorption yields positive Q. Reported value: -0.3 angstroms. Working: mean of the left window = 20.9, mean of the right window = 23.1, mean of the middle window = 22.1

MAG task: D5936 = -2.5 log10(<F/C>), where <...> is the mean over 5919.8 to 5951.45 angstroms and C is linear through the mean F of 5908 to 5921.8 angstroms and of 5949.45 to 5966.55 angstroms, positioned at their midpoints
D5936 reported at 0.02 mag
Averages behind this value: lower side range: 23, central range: 22.7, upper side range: 23.3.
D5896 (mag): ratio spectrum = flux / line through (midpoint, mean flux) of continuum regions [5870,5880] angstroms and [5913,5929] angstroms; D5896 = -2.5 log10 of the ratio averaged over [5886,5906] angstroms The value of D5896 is 0.15 mag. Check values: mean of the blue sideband 21.8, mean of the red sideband 22.8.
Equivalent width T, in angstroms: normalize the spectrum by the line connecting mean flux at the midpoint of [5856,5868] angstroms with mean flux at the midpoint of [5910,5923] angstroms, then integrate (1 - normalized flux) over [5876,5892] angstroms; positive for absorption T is 1.1 angstroms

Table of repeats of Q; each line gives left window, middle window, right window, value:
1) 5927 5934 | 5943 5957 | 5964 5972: -0.3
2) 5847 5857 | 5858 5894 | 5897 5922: 0.7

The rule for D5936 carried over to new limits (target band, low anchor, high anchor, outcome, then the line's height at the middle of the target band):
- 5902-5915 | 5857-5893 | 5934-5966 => -0.03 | 22.2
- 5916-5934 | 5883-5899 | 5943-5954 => -0.07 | 21.4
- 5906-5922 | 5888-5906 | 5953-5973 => -0.15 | 20.3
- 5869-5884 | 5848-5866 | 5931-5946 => -0.02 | 22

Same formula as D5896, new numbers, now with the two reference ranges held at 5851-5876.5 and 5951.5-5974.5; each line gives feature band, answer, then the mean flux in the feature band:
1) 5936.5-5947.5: 0.04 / 22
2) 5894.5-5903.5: 0.15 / 19.6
